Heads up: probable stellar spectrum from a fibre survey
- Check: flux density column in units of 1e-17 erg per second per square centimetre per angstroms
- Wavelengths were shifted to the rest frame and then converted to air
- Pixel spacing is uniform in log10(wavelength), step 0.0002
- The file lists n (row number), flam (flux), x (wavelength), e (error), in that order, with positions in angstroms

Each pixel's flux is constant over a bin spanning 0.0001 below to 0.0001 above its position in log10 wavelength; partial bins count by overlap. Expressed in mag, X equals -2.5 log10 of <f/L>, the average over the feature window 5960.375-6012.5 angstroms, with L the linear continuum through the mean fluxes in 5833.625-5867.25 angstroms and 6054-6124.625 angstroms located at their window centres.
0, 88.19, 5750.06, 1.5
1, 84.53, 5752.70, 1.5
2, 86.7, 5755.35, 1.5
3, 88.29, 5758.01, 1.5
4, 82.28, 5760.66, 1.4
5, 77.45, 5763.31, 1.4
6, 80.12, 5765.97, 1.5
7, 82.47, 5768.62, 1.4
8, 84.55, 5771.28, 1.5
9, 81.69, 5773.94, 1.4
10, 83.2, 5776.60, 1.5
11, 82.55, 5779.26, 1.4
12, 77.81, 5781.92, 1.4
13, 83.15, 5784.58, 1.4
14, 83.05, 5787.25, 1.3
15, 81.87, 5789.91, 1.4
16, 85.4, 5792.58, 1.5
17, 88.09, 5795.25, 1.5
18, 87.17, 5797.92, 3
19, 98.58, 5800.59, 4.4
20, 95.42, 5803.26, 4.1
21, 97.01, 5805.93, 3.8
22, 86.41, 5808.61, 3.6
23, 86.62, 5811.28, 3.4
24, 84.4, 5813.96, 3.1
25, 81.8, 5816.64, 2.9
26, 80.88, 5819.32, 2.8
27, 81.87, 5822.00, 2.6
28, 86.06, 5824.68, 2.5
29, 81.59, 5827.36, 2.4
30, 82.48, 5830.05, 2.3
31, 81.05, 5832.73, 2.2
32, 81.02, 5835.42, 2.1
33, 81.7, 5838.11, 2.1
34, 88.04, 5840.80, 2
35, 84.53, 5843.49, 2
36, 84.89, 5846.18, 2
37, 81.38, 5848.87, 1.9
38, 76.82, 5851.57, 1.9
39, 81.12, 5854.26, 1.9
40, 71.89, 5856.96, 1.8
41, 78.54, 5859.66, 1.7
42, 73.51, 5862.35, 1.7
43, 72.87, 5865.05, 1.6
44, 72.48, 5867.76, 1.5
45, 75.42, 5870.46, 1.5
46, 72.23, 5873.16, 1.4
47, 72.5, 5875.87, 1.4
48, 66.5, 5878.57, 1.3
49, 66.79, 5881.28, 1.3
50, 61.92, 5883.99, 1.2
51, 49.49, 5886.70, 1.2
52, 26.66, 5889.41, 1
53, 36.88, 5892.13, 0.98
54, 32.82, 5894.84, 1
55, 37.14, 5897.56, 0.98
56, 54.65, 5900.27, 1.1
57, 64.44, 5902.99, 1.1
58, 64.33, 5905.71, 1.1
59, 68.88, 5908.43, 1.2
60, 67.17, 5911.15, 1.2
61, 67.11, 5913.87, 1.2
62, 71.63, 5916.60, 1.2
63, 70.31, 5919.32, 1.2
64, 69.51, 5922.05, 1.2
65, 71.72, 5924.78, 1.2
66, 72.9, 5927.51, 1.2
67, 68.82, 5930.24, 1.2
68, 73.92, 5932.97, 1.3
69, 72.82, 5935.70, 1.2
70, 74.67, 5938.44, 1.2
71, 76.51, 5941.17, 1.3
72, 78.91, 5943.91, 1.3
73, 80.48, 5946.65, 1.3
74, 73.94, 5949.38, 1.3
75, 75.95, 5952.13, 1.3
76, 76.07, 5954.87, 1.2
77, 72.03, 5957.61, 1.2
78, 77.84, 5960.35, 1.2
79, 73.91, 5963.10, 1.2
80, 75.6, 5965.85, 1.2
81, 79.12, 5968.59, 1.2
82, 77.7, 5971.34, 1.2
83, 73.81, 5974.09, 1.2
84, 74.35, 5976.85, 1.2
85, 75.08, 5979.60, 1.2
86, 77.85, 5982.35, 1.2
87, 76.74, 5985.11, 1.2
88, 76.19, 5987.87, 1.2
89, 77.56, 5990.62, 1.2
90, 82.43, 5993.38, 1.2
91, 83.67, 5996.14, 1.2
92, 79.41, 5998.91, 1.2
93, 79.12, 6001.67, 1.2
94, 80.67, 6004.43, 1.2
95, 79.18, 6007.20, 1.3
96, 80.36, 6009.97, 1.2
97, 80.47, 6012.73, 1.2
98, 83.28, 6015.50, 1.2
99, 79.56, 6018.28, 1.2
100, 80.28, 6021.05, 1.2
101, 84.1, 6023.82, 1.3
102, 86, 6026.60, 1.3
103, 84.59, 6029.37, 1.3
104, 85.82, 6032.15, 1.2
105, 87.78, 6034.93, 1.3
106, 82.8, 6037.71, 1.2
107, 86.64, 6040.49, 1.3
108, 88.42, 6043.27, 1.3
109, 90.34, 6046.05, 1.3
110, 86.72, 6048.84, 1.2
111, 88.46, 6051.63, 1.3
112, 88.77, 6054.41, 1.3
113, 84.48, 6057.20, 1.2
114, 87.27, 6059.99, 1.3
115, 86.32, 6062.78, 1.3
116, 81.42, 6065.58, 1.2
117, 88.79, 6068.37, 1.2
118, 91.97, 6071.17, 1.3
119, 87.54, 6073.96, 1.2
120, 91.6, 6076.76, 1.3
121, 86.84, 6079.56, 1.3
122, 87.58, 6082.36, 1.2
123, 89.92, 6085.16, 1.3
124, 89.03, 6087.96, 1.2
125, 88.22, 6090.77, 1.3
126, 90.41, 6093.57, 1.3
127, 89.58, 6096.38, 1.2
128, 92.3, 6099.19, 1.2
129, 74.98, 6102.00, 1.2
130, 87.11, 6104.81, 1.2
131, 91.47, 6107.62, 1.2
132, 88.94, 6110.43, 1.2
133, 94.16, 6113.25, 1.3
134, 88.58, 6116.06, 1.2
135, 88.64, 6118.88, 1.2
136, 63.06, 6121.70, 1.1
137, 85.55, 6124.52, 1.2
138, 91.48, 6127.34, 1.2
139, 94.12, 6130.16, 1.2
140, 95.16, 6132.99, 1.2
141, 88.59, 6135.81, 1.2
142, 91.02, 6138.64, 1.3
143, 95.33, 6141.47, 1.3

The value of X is 0.08 mag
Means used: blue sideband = 79.5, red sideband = 87.1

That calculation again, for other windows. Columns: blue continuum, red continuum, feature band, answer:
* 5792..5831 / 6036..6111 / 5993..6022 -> 0.088 mag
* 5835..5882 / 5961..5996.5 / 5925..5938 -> 0.069 mag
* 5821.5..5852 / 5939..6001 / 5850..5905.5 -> 0.287 mag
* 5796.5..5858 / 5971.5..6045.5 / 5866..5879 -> 0.159 mag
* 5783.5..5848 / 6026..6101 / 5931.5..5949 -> 0.141 mag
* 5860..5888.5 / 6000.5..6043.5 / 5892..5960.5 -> 0.089 mag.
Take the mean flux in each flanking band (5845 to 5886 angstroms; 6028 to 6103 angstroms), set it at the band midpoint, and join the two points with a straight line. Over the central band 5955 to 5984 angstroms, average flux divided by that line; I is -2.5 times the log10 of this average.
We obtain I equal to 0.07 mag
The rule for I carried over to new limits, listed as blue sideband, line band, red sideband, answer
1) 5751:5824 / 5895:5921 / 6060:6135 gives 0.36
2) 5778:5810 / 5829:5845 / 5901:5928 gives -0.04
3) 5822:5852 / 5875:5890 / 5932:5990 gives 0.35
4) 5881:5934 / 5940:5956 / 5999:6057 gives -0.14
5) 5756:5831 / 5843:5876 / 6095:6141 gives 0.12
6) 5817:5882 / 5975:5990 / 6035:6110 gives 0.11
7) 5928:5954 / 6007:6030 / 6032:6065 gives 0.02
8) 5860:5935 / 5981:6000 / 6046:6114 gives -0.04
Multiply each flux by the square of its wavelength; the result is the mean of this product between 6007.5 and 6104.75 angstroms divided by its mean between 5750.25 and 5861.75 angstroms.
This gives 1.1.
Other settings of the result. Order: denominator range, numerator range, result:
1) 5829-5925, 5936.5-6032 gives 1.20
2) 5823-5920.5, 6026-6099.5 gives 1.36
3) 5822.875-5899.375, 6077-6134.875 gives 1.37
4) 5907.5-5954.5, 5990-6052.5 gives 1.18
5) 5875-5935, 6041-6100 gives 1.53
